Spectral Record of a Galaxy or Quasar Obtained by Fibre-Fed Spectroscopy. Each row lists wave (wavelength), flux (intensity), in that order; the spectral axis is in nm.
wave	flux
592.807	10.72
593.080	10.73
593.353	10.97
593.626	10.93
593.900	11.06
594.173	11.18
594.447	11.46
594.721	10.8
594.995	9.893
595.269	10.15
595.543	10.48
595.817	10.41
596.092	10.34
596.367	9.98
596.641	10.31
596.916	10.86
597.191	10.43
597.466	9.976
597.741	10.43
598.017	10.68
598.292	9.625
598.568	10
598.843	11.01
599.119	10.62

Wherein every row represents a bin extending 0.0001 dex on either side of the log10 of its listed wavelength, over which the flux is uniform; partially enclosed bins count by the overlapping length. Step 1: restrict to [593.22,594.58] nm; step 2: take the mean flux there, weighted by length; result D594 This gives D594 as 11.1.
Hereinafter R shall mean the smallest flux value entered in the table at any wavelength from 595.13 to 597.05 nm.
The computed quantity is 9.98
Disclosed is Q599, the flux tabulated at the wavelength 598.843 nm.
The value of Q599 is 11.01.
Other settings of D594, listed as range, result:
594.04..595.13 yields 10.8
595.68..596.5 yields 10.2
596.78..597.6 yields 10.4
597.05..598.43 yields 10.2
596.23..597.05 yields 10.4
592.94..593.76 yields 10.9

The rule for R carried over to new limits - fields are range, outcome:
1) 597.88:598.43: 9.625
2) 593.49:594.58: 10.93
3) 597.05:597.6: 9.976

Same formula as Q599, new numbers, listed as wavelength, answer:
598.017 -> 10.68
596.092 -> 10.34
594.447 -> 11.46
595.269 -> 10.15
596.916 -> 10.86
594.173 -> 11.18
